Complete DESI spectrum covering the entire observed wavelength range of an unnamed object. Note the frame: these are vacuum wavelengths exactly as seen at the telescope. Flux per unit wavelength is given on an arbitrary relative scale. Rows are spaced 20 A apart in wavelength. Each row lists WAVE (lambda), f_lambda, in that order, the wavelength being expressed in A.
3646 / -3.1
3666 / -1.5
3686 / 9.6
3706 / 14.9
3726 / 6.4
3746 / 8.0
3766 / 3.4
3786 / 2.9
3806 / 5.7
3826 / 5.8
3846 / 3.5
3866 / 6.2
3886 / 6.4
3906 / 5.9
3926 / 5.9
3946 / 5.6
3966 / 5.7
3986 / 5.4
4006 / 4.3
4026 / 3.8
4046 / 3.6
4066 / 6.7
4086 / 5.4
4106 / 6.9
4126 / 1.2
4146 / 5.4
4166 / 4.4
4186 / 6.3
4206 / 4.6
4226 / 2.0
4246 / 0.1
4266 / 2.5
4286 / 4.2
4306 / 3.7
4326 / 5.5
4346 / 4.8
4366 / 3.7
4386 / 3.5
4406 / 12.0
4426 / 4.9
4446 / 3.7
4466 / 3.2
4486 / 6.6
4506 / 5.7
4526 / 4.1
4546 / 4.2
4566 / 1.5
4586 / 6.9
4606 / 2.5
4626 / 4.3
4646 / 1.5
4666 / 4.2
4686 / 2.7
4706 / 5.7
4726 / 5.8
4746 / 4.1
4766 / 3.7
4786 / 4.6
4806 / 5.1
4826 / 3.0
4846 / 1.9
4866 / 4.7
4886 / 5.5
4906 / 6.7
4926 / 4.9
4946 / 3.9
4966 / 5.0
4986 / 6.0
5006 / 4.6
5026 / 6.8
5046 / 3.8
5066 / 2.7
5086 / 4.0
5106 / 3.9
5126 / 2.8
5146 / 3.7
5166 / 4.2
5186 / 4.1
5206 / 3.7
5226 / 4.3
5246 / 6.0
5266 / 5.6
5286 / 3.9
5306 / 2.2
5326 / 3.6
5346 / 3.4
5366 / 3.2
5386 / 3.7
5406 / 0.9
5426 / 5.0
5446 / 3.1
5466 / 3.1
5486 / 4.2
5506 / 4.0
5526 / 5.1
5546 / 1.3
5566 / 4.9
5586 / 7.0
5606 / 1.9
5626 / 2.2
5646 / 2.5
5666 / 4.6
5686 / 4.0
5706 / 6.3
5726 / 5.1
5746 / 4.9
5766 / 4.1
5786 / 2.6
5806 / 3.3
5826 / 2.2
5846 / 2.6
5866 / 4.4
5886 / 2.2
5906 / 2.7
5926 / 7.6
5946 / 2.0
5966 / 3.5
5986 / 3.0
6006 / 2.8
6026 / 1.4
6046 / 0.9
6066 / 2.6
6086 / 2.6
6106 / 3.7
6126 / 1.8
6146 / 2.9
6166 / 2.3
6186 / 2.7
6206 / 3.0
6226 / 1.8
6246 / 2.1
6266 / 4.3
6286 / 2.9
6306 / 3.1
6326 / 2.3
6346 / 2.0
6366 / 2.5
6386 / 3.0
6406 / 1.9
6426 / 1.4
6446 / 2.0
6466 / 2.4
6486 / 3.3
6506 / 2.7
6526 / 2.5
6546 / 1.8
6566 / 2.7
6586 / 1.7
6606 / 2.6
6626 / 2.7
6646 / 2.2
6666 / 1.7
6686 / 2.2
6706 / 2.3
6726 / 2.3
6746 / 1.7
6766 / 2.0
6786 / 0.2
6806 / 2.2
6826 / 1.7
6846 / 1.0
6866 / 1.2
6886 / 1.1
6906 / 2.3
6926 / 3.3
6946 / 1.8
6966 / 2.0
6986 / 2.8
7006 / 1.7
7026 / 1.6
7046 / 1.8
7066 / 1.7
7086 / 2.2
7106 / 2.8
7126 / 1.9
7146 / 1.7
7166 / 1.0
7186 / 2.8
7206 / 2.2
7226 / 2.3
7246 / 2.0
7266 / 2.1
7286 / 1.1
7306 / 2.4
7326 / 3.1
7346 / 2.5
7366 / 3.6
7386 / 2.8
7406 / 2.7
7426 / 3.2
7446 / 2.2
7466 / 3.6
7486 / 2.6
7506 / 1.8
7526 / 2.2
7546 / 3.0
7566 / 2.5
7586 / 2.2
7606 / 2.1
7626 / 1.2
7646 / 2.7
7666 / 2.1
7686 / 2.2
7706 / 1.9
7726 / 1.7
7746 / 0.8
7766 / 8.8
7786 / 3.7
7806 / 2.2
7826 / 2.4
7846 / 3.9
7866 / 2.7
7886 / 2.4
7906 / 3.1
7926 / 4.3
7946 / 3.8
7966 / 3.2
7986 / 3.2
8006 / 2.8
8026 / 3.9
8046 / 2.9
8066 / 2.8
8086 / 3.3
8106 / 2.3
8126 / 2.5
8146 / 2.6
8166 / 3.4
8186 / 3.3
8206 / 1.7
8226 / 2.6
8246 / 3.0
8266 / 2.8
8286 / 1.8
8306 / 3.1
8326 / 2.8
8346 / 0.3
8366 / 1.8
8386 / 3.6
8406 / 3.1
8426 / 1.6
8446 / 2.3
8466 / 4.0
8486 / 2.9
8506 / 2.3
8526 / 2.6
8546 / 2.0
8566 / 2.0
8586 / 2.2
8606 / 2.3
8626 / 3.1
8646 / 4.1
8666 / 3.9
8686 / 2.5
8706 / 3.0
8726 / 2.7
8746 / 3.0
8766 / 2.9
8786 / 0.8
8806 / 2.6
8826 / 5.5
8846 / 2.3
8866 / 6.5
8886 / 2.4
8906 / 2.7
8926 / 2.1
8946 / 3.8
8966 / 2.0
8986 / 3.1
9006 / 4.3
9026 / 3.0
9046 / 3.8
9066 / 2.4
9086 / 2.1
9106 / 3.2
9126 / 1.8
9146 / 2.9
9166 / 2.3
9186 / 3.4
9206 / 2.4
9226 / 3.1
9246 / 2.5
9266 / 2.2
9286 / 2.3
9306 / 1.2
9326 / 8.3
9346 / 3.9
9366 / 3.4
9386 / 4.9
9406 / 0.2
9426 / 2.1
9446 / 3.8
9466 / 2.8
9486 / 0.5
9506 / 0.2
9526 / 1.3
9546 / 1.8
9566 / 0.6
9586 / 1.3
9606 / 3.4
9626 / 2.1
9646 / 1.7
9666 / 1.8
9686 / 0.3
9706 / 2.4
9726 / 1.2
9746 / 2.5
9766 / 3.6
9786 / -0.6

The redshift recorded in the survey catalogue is 0.18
